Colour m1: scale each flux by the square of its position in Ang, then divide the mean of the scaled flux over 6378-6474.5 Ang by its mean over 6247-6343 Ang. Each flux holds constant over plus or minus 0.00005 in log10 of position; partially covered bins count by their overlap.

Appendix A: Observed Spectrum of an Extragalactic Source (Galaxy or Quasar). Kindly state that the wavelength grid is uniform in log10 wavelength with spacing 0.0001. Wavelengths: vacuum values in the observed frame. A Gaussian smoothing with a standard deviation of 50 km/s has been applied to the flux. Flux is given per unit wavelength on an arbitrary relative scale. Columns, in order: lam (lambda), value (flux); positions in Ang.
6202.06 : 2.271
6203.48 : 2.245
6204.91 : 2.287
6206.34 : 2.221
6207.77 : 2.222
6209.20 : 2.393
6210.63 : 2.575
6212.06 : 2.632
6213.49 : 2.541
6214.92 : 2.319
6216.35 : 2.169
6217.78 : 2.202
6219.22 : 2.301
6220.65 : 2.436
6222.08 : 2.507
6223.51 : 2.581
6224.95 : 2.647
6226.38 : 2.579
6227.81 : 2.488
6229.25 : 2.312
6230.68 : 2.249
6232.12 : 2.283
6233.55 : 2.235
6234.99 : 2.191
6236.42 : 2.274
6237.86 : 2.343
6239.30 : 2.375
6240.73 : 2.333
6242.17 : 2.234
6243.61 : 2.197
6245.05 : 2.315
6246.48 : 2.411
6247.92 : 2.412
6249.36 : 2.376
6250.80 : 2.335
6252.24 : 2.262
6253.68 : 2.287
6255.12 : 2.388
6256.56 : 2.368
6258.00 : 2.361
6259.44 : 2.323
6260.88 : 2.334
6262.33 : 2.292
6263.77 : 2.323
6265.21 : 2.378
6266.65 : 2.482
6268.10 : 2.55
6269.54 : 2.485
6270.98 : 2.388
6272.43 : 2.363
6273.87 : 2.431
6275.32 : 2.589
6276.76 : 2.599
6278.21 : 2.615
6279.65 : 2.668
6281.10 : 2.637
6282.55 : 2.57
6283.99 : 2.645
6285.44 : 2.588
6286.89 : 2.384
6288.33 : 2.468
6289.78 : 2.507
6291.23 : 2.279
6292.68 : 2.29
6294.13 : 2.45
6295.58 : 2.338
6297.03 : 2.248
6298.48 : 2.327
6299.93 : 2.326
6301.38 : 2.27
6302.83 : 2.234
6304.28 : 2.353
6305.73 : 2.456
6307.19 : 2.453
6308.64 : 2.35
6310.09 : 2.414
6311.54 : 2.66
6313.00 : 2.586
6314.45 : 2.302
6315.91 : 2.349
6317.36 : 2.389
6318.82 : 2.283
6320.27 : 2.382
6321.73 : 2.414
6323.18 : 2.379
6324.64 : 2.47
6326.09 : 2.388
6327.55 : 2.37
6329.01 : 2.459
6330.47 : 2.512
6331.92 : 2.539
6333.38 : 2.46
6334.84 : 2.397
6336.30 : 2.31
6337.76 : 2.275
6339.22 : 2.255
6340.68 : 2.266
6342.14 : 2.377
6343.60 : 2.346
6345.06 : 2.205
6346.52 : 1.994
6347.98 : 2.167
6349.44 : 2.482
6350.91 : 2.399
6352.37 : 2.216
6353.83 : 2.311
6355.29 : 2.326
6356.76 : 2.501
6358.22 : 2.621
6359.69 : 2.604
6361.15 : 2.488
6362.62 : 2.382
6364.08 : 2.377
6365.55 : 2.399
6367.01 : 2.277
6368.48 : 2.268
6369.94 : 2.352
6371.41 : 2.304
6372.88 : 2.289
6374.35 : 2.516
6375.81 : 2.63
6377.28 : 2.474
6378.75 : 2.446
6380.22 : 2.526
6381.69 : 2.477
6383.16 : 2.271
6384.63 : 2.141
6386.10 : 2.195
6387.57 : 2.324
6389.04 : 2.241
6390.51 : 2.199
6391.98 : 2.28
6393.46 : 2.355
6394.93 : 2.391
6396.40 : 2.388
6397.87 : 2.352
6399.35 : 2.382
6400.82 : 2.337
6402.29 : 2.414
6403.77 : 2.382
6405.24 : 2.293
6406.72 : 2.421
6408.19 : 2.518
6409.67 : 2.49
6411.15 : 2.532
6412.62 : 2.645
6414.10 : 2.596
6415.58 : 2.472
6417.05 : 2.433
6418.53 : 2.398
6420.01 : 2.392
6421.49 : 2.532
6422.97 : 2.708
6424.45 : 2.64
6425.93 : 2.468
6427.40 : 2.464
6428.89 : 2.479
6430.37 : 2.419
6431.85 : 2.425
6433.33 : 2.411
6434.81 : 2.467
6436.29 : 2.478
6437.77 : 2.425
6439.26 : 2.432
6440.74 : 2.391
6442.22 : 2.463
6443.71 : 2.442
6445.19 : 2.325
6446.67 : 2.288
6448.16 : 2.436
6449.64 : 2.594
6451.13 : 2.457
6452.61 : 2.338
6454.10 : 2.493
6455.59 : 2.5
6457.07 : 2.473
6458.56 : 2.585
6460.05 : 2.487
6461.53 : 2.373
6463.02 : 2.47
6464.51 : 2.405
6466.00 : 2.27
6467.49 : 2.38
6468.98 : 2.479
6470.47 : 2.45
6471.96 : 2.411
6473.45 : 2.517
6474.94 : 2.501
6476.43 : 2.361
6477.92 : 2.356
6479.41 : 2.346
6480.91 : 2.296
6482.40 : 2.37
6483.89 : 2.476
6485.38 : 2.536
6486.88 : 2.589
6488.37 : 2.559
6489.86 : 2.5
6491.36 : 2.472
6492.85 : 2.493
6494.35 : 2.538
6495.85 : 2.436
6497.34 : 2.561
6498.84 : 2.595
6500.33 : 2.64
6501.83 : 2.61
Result 1.0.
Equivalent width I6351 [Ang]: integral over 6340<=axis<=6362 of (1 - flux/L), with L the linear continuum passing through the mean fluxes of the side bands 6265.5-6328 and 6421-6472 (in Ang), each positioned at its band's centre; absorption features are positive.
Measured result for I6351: 0.8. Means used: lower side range 2.44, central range 2.35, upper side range 2.45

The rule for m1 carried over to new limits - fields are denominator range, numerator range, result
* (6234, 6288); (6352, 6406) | 1.02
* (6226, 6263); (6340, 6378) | 1.06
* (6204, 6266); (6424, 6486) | 1.11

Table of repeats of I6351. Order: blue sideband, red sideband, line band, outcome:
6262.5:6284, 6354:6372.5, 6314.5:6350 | 1.3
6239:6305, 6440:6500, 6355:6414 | 0.8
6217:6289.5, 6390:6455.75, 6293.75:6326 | 0.5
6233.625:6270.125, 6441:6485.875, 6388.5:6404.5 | 0.4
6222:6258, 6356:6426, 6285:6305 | 0.2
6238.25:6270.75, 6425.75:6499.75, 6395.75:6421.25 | -0.1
